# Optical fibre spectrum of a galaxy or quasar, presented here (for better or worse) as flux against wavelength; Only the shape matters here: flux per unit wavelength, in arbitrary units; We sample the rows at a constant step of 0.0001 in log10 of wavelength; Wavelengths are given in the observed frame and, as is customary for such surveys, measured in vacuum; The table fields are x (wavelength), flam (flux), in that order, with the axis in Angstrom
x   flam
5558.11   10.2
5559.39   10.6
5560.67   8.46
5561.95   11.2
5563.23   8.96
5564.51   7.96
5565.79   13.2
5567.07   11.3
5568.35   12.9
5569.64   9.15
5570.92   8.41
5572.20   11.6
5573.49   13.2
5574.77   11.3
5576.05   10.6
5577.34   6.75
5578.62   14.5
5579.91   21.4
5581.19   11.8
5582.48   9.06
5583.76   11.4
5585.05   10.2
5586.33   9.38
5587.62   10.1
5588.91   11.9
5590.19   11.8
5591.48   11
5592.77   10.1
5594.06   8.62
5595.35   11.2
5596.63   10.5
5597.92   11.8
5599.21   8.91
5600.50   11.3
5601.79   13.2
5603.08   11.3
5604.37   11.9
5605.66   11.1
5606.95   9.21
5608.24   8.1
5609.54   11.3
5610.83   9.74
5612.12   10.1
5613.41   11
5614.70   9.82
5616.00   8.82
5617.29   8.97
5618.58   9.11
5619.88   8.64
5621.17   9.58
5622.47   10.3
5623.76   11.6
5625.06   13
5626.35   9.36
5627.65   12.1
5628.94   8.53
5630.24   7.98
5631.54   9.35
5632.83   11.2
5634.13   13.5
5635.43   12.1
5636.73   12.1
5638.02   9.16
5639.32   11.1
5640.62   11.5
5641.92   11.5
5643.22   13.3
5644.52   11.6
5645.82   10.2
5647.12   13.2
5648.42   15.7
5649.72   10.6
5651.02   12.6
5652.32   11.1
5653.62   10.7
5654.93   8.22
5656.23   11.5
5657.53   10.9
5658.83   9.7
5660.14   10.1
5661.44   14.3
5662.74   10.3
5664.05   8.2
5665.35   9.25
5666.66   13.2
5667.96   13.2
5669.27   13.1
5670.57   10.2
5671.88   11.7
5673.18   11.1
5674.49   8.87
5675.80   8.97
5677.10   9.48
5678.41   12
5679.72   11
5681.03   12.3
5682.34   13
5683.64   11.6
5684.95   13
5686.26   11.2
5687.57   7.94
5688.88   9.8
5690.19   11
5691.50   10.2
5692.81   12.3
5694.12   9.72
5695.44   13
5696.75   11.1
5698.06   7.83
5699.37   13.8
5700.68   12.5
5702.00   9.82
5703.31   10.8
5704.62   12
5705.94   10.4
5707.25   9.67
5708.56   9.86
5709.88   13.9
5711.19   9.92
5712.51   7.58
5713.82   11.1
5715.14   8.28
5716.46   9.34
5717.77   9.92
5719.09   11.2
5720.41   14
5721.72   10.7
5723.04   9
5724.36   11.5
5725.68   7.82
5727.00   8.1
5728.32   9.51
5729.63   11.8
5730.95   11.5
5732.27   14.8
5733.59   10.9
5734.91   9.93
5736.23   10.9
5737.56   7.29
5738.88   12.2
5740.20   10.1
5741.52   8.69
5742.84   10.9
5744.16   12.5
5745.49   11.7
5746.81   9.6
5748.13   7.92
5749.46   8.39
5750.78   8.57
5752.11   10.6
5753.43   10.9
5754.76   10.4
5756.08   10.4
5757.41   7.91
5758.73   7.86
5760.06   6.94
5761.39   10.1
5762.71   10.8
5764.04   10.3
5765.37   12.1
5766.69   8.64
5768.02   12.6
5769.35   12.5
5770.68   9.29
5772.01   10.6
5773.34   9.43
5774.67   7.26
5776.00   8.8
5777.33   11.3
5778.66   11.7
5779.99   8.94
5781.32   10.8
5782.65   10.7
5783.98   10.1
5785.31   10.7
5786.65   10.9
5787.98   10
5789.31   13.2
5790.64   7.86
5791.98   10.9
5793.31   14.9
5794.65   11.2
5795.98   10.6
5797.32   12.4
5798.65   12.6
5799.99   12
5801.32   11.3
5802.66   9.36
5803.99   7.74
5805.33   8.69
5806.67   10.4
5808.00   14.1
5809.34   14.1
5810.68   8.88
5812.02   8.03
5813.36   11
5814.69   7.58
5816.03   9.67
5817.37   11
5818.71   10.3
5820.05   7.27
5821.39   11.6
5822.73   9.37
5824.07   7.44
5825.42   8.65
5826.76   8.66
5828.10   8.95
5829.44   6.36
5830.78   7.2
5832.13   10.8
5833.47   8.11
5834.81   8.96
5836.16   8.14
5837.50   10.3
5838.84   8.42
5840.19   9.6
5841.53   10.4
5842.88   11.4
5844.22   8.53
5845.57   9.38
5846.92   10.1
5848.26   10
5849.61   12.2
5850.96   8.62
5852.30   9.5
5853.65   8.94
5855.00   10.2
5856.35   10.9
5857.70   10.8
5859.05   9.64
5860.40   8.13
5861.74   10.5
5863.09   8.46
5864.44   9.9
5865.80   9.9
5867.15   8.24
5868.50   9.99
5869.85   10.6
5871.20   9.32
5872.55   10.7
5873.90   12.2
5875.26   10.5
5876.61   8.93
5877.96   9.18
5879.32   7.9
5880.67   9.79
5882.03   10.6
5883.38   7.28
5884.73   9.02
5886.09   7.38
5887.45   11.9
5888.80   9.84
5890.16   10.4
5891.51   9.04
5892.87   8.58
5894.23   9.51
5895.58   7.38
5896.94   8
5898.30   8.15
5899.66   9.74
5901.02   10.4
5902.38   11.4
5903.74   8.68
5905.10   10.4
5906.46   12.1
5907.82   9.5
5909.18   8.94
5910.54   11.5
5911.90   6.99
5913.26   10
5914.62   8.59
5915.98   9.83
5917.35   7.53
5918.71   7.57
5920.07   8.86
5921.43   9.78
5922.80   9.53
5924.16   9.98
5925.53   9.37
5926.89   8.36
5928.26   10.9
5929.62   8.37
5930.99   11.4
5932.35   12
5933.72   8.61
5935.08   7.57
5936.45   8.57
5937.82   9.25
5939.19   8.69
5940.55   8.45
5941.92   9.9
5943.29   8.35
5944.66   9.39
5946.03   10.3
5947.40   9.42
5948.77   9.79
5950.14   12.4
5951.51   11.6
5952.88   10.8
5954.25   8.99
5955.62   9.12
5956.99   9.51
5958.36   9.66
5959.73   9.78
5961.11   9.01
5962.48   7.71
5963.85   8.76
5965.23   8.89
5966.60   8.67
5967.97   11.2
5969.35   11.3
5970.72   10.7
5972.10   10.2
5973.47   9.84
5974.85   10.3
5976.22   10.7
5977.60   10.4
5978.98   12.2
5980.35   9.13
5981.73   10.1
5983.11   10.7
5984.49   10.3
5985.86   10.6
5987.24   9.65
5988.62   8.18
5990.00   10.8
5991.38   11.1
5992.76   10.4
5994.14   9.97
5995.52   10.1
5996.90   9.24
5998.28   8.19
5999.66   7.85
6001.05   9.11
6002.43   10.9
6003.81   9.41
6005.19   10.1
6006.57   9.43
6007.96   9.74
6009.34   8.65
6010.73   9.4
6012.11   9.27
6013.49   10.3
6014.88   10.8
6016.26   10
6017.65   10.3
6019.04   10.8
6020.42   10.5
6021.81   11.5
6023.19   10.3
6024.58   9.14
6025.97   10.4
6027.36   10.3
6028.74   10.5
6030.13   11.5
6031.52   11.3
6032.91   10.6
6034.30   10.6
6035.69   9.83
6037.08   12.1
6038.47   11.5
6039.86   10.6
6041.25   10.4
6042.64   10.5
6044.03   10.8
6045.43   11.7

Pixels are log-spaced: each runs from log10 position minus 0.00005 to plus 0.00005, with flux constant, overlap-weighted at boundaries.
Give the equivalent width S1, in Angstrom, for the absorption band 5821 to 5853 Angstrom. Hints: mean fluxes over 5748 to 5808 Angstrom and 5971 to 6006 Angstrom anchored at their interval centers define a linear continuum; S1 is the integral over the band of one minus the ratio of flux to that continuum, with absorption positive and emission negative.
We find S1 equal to 2.99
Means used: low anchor 10.3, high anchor 9.99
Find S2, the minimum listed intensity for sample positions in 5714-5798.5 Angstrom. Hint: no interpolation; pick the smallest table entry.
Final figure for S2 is 6.94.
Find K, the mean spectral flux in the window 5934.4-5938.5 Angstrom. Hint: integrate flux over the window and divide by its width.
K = 8.46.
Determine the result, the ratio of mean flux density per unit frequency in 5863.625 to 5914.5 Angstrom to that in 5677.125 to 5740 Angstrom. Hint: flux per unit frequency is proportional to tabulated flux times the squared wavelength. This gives 0.9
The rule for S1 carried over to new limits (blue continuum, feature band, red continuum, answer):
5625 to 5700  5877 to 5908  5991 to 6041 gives 3.2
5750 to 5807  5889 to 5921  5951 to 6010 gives 2.4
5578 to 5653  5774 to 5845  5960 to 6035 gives 3.6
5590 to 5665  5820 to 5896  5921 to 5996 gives 5.2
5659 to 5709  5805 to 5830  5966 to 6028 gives 2.3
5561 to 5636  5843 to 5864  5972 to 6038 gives 1.2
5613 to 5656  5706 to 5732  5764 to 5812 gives 1.1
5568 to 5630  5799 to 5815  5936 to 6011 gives -0.3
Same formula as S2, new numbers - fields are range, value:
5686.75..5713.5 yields 7.58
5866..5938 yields 6.99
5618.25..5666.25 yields 7.98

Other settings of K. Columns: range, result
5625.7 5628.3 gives 10.8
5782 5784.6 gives 10.4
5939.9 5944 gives 8.9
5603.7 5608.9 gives 10.1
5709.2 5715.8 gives 10.1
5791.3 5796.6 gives 11.9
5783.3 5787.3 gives 10.6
